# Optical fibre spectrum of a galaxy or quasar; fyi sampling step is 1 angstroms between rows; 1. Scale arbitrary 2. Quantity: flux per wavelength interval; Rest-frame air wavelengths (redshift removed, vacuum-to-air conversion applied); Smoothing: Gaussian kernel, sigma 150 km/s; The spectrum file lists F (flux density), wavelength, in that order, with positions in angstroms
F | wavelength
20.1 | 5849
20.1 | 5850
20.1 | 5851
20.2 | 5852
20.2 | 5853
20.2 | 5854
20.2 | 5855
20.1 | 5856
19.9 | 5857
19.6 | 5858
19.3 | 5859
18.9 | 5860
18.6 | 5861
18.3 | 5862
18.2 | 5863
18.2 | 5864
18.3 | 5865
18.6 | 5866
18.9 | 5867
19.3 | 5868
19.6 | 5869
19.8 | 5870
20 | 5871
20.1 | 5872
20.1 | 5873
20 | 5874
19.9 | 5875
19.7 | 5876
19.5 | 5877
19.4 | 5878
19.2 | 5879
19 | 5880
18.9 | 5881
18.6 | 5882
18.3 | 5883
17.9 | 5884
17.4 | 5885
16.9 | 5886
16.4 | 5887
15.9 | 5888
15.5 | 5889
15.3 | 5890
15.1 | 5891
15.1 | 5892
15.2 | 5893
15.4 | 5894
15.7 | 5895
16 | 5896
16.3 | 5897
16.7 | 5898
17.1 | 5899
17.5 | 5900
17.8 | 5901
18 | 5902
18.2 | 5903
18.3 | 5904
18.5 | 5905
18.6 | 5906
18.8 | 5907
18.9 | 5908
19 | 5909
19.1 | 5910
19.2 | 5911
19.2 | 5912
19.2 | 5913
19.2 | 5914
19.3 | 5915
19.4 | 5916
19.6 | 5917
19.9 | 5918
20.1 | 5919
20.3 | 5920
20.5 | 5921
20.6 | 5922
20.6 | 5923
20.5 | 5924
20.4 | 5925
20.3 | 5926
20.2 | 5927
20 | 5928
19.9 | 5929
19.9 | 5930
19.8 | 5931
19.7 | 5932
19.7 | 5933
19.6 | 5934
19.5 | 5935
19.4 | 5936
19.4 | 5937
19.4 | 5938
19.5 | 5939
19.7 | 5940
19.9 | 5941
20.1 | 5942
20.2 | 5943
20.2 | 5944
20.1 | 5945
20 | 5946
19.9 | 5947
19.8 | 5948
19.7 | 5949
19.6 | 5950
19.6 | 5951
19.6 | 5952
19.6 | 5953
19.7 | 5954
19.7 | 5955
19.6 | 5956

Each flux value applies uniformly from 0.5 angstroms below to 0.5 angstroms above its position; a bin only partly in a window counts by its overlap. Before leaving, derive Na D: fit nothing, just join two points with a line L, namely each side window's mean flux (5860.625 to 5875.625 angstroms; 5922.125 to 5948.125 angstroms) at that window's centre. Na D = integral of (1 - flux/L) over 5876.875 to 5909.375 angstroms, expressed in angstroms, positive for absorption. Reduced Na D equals 3.50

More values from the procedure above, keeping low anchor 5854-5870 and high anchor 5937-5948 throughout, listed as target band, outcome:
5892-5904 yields 1.7 angstroms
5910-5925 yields -0.1 angstroms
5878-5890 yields 1.1 angstroms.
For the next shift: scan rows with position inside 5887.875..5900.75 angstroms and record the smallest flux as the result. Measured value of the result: 15.1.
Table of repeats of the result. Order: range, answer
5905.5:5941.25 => 18.6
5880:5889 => 15.5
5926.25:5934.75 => 19.6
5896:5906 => 16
